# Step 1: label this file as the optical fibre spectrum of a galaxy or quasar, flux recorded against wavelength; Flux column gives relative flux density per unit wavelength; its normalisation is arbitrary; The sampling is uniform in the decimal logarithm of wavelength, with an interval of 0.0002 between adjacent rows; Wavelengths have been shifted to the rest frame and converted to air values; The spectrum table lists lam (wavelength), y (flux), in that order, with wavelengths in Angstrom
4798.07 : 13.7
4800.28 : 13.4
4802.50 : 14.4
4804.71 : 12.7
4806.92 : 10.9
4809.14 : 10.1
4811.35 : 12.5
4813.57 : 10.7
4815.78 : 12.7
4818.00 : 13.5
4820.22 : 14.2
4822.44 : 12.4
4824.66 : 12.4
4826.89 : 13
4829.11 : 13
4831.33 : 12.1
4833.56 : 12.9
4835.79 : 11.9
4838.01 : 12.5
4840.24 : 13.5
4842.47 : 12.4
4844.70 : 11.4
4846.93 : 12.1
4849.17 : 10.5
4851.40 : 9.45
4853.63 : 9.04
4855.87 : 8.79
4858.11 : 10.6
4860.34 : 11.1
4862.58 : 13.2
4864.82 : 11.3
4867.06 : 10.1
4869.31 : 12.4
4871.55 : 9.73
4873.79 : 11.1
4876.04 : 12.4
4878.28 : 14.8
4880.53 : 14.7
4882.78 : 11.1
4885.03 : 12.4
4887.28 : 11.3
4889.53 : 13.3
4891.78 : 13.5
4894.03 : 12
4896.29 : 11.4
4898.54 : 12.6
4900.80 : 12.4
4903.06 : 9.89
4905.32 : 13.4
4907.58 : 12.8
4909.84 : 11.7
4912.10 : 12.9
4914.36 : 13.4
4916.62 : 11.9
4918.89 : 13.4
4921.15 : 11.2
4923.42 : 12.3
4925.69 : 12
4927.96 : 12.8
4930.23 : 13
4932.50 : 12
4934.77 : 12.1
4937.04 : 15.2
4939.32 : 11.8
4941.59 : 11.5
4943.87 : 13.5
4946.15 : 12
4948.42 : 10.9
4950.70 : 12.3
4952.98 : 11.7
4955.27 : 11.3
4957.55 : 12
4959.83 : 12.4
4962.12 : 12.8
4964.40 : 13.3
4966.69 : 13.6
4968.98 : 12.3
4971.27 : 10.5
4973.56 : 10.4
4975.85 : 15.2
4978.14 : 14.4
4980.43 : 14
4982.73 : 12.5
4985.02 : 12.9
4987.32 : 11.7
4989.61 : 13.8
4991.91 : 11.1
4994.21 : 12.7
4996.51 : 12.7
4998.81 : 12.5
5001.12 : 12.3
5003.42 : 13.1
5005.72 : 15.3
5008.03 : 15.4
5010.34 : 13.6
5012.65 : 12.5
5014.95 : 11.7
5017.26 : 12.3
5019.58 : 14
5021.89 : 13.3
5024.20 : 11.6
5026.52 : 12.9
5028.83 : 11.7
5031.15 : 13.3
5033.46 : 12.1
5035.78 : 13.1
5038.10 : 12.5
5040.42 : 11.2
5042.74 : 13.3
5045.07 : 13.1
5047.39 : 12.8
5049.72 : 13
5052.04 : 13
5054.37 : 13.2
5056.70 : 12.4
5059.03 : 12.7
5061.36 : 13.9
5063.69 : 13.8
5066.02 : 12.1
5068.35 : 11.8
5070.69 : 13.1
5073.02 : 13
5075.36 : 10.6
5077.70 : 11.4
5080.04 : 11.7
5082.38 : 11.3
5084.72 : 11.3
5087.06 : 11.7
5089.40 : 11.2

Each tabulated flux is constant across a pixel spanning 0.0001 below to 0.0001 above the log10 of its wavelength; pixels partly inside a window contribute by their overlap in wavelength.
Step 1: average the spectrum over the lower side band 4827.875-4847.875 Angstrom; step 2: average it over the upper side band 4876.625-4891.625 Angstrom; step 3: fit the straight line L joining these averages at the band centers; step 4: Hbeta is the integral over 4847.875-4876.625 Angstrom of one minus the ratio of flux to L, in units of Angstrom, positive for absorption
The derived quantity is 4.49 Angstrom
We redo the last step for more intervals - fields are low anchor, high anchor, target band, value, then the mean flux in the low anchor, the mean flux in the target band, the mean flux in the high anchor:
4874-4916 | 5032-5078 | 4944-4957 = 0.8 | 12.5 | 11.8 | 12.6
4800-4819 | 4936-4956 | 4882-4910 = 0.2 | 12.3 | 12.2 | 12.2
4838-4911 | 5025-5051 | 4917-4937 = -0.7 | 11.8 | 12.5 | 12.6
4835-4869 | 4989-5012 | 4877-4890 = -1.4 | 11.2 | 12.9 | 13.2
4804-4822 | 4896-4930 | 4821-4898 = 2.1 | 12.2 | 11.9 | 12.3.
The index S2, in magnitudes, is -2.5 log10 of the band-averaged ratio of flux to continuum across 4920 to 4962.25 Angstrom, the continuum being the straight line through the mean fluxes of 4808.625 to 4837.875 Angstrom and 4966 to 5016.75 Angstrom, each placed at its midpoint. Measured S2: 0.047 mag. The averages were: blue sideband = 12.5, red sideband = 12.9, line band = 12.2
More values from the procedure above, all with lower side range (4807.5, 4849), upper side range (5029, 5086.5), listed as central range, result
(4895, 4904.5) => 0.07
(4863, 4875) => 0.12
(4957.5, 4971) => -0.02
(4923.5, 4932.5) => -0.01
